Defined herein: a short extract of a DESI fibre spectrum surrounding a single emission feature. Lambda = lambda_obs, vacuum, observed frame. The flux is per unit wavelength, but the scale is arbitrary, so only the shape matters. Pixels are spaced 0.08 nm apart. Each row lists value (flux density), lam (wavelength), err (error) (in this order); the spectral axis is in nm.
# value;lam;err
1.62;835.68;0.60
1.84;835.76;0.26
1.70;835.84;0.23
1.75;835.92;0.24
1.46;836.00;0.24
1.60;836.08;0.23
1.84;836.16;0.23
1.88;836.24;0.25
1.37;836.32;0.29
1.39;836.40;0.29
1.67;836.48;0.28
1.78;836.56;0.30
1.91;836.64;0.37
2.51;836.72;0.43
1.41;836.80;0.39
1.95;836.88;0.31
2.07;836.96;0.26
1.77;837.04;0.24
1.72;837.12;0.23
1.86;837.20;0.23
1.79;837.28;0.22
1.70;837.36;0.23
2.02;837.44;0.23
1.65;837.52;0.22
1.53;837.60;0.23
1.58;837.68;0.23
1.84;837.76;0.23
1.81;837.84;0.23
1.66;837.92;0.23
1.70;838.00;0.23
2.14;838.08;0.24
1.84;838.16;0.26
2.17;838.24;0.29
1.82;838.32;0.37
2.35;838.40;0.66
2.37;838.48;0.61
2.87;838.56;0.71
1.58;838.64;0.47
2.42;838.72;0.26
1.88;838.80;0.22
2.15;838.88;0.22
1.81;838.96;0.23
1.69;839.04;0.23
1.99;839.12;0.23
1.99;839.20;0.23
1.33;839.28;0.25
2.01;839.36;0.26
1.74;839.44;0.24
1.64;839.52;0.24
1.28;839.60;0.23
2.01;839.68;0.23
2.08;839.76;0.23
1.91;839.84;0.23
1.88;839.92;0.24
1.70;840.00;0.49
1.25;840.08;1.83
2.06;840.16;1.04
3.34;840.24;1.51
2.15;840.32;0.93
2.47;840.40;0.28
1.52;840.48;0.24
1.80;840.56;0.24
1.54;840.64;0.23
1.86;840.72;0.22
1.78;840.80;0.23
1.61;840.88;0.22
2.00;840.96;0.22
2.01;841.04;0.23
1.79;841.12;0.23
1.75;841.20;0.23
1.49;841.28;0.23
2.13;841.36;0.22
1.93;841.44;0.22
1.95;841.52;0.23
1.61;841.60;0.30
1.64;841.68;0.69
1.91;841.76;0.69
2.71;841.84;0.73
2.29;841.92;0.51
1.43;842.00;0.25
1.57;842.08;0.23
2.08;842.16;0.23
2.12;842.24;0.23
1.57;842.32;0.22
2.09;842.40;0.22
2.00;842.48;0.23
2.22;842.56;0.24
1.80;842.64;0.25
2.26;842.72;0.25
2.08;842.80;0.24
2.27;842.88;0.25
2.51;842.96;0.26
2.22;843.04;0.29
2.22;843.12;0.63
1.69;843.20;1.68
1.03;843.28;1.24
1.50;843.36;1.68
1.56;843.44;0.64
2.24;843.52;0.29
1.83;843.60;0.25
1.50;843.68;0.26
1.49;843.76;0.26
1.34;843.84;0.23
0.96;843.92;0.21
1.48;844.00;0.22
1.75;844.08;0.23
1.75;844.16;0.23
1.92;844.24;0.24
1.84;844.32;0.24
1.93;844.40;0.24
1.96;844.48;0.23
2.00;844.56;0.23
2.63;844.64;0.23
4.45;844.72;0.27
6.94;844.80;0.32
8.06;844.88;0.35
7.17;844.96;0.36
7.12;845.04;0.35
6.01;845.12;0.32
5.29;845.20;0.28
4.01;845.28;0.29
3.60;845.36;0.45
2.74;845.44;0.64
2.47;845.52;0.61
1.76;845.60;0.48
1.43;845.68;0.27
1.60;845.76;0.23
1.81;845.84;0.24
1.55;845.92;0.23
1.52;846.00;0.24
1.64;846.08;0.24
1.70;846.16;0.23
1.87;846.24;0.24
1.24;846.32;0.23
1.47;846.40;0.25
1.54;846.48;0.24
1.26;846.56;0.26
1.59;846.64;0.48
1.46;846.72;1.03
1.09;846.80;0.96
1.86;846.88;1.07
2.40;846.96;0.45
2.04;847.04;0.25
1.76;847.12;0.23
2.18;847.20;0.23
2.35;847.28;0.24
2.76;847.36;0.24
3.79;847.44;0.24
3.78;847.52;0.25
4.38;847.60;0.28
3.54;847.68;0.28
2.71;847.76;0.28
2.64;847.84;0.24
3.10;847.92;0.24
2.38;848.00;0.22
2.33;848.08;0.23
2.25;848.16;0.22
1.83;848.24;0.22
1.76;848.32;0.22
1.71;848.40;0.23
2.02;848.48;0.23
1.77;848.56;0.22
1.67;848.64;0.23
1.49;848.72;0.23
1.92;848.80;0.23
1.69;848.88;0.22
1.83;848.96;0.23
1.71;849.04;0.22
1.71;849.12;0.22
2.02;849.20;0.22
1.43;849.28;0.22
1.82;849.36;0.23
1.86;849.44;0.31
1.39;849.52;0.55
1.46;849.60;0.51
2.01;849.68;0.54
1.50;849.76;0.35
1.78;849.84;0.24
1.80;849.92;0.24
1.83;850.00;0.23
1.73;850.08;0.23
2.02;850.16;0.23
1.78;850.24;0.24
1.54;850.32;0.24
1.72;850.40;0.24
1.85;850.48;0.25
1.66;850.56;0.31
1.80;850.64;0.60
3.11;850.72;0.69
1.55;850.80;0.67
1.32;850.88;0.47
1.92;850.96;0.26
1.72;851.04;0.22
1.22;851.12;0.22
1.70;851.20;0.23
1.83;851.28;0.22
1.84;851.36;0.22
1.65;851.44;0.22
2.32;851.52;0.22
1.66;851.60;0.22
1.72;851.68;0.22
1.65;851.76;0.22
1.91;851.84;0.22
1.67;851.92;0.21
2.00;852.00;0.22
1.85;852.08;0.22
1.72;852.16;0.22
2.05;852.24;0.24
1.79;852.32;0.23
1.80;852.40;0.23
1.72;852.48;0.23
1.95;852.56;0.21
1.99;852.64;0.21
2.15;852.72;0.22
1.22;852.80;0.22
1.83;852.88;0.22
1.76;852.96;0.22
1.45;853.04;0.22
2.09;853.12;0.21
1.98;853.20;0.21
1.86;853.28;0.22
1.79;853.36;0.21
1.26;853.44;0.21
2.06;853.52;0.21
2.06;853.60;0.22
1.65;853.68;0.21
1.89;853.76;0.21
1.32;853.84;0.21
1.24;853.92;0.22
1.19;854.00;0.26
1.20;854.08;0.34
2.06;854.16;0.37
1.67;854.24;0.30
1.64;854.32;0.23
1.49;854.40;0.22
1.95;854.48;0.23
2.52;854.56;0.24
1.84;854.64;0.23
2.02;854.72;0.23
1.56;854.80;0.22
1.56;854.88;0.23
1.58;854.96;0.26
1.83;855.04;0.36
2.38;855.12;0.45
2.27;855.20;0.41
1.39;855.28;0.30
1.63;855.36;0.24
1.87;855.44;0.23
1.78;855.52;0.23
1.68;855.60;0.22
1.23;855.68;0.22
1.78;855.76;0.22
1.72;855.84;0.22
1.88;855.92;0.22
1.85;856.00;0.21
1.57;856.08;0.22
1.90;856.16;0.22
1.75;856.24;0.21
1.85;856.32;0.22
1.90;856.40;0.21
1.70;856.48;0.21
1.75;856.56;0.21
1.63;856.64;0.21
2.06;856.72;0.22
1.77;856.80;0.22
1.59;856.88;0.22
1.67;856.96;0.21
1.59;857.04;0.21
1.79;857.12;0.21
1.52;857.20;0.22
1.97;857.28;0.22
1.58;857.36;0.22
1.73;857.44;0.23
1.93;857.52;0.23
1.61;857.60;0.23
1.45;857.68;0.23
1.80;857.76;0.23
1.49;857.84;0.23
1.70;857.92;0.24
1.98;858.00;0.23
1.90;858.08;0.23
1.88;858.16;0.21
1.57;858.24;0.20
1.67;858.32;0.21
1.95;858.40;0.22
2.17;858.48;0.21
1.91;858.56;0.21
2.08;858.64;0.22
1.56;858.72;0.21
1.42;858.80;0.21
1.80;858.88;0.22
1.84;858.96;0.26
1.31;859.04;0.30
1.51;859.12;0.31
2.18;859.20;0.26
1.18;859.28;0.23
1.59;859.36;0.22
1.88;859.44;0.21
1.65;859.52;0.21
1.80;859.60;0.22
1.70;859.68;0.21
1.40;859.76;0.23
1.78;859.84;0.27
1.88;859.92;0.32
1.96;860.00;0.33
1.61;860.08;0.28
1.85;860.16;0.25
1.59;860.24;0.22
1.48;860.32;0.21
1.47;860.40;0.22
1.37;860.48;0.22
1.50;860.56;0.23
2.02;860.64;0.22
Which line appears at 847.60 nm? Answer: [N II] 6583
